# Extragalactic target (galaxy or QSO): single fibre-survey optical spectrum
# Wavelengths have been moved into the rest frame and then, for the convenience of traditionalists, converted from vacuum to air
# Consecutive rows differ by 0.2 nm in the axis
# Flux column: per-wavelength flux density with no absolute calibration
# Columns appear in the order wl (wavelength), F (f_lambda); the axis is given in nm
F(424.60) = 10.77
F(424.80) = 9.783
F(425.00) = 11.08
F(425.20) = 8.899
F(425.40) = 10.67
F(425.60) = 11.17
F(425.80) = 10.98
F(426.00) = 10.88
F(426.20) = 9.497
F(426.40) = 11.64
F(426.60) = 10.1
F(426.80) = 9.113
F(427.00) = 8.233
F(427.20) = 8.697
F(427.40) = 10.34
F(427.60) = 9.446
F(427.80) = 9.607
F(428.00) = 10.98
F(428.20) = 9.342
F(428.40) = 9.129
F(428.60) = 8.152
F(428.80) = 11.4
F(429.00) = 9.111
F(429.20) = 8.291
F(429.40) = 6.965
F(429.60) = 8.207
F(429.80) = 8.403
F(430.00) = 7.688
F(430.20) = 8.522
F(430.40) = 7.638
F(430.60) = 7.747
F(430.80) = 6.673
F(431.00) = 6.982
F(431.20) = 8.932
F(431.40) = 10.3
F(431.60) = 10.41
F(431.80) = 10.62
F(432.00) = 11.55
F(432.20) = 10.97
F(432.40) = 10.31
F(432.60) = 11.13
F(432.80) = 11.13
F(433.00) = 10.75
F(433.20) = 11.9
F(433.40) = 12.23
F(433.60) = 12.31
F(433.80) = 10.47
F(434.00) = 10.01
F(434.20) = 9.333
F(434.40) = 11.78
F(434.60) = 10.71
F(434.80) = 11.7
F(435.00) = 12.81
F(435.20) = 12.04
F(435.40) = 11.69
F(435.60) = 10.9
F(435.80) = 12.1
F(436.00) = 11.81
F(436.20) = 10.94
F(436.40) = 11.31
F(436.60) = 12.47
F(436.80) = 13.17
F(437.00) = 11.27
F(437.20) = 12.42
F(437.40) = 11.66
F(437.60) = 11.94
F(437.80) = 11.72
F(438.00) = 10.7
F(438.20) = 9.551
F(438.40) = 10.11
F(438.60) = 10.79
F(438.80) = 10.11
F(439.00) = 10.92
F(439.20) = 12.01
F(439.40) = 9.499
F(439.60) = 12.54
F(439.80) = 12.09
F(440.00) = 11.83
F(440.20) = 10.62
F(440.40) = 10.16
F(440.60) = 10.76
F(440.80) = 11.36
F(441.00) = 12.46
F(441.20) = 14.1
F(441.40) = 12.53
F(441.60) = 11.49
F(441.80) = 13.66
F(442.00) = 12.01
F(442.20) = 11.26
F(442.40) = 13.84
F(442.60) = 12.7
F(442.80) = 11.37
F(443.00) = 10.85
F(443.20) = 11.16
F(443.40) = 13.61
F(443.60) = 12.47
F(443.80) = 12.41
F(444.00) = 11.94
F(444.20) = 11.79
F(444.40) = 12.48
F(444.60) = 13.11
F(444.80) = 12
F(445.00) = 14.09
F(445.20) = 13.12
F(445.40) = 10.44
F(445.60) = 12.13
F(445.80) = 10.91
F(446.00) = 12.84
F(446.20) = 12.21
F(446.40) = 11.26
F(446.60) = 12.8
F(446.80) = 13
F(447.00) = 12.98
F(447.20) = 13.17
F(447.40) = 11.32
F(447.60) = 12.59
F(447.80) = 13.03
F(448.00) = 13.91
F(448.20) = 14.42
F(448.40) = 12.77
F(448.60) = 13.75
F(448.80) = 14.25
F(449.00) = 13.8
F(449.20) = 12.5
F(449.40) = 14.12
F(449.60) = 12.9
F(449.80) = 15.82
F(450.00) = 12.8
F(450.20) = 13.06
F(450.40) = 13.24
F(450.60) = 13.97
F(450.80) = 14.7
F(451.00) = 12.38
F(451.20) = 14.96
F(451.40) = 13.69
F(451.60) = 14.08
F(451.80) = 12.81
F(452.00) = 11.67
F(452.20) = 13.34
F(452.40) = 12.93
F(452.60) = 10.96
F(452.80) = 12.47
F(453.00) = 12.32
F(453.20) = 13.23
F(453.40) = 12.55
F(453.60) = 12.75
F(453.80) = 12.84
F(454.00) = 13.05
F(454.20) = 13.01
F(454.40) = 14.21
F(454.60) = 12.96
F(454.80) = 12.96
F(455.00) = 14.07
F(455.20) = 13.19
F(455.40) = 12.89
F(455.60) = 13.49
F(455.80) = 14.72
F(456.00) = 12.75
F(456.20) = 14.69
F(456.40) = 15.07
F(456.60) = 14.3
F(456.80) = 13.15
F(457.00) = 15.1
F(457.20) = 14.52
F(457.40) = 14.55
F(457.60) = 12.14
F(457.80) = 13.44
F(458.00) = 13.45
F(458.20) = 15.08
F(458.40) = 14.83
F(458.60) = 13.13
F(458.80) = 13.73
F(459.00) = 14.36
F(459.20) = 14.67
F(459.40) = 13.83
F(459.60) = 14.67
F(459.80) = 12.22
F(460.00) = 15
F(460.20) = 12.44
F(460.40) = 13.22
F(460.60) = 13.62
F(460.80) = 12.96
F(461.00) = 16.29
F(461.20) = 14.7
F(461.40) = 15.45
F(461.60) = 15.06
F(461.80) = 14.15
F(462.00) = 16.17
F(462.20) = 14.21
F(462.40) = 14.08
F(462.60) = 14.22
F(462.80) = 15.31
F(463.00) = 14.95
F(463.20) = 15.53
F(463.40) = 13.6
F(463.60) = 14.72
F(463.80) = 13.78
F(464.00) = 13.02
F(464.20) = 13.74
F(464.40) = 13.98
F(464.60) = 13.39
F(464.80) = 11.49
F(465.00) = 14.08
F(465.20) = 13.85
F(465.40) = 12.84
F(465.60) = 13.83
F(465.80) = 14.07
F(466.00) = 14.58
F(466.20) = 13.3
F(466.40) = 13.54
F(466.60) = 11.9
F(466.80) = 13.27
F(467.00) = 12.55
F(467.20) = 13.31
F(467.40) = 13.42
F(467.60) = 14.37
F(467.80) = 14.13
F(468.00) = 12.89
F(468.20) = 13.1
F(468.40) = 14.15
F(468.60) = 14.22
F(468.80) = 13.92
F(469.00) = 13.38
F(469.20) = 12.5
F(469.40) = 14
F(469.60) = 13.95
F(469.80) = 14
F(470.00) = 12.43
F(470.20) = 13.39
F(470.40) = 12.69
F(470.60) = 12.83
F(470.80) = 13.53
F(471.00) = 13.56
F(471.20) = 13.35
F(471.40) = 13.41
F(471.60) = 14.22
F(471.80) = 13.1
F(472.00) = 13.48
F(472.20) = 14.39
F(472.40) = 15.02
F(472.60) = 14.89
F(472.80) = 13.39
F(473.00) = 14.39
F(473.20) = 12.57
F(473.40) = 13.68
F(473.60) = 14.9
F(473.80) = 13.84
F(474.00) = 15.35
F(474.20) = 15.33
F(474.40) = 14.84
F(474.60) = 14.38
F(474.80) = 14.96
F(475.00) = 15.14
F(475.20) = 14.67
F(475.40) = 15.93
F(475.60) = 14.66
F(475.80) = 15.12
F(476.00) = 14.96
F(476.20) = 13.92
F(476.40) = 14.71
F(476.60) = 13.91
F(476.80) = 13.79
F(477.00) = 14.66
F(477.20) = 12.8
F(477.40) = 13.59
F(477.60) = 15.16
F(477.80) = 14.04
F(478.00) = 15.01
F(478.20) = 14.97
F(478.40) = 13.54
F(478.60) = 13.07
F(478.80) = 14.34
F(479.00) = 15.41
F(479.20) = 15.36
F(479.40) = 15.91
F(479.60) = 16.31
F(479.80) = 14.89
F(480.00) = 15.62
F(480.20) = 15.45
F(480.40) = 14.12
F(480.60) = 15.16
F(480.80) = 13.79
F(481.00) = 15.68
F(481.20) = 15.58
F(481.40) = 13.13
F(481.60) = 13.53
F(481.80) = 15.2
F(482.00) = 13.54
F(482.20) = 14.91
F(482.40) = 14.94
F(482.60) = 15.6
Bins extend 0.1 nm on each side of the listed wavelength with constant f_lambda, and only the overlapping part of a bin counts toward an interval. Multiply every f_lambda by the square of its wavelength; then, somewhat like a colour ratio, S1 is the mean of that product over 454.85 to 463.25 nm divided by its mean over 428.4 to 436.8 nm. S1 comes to 1.6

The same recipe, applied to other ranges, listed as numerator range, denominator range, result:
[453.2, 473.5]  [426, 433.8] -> 1.66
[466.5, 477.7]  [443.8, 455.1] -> 1.19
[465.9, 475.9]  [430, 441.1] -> 1.50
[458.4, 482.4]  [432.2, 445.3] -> 1.39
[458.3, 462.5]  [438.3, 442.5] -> 1.34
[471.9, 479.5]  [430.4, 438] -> 1.59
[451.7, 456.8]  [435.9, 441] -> 1.25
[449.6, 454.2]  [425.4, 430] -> 1.54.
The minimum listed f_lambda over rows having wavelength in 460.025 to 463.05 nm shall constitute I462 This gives 12.44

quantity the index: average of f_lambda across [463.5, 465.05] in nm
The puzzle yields 13.5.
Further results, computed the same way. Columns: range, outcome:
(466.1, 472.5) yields 13.5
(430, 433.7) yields 9.94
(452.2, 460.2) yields 13.6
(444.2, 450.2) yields 12.9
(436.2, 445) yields 11.8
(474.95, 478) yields 14.5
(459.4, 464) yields 14.3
